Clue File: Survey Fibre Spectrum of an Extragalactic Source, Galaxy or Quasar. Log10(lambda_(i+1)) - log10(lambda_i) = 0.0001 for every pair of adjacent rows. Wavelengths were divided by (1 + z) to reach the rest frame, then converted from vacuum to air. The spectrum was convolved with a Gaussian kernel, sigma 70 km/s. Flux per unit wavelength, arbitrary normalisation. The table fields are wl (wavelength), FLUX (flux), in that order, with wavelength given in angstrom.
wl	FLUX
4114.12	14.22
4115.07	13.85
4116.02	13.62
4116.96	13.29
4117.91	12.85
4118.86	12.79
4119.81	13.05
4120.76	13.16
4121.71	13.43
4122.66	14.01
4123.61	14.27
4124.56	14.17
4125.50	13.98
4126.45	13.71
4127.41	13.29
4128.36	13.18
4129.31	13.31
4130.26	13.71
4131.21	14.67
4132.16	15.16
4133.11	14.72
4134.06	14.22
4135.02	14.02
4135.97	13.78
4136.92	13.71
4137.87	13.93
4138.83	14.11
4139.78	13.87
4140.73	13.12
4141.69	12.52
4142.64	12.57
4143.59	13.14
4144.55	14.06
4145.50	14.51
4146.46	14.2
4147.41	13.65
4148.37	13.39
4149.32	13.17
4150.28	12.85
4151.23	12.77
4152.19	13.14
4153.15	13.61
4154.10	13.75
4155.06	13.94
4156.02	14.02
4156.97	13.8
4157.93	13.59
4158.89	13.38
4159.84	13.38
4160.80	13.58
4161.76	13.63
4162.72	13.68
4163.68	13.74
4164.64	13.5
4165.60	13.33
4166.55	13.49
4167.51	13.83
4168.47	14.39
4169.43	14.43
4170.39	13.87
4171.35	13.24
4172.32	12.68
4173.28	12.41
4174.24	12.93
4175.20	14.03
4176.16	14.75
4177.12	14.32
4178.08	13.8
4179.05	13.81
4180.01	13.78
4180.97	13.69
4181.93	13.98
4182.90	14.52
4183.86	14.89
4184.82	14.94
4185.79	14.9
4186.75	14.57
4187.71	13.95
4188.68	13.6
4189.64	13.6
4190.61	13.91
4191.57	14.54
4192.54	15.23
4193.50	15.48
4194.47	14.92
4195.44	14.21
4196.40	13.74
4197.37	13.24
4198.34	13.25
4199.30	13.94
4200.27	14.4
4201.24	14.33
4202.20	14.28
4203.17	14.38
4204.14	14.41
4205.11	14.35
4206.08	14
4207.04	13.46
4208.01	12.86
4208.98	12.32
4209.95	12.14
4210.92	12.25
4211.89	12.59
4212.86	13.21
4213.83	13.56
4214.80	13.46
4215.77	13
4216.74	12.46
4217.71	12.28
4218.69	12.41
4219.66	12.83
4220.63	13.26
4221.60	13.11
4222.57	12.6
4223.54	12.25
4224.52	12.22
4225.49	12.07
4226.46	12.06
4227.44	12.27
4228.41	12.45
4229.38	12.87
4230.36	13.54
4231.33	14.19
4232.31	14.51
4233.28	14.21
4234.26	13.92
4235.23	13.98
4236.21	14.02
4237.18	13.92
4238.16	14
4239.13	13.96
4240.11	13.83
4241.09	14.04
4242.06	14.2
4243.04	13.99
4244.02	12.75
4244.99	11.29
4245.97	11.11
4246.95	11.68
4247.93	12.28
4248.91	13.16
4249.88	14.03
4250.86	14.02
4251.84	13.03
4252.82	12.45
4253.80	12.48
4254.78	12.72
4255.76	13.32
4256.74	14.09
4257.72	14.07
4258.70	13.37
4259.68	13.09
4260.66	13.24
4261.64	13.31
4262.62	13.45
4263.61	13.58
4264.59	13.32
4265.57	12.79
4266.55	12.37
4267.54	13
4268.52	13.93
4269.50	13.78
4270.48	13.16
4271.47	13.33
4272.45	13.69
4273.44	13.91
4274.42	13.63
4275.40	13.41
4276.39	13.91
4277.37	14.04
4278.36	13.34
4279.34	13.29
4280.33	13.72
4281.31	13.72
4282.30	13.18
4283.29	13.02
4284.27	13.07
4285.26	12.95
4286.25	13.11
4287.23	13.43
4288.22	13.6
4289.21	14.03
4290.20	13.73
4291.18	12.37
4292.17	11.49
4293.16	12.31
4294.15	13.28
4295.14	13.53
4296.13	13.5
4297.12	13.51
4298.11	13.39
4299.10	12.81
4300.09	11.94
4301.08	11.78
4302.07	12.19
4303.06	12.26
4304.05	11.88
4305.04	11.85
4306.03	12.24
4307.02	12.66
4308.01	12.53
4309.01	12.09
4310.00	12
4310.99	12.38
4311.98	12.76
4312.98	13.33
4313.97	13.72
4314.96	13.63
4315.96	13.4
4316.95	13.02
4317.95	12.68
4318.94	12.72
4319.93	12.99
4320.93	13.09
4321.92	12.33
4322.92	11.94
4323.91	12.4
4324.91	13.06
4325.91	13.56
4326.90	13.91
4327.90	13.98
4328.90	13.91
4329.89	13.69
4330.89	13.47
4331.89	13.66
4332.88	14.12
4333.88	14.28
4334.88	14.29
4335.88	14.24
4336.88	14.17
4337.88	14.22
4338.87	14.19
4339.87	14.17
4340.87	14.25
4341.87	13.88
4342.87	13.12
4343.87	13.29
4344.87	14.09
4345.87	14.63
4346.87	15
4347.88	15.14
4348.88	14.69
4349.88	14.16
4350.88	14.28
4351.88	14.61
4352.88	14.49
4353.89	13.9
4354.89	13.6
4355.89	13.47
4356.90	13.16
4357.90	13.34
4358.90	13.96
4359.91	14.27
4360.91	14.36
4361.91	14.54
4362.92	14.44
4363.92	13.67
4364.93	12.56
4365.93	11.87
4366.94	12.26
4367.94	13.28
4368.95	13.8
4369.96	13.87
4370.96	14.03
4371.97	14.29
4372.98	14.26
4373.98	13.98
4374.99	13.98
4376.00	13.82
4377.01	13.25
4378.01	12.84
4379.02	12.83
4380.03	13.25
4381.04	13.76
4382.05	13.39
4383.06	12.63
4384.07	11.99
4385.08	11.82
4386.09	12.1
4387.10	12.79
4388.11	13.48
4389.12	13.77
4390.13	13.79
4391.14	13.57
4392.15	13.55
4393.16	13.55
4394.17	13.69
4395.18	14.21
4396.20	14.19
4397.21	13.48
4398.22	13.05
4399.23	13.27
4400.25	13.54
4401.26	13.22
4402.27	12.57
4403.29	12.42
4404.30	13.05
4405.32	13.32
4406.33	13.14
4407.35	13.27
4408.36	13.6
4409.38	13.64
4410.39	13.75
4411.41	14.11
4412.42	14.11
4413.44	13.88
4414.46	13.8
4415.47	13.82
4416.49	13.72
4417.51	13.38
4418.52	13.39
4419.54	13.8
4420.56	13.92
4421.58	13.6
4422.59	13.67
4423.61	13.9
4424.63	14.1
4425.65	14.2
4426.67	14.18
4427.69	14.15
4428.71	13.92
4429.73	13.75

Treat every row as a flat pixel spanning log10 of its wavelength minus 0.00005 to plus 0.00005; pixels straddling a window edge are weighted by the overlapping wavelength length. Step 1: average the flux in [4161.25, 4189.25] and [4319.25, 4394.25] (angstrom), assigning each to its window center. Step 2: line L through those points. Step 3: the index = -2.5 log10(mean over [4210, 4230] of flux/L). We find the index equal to 0.10 mag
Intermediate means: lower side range 13.9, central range 12.7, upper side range 13.6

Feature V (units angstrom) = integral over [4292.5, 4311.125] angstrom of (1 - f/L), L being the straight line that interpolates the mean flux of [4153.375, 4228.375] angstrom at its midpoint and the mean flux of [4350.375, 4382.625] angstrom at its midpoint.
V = 1.52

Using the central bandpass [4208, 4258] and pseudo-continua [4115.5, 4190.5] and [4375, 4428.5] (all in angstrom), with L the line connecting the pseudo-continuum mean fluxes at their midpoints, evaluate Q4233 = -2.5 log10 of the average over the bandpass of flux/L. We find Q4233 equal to 0.05 mag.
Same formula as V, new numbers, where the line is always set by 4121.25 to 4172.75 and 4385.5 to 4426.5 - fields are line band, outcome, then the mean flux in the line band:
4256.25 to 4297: 0.80 angstrom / 13.3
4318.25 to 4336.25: 0.23 angstrom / 13.4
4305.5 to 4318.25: 0.74 angstrom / 12.8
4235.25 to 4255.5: 0.69 angstrom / 13.2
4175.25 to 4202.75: -1.14 angstrom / 14.2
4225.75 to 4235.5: 0.20 angstrom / 13.4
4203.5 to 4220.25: 0.74 angstrom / 13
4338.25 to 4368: -0.72 angstrom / 13.9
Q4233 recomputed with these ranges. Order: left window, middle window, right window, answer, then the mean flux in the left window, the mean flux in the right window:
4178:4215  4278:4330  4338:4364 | 0.09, 13.9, 14.1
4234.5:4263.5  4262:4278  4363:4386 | -0.01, 13.3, 13.2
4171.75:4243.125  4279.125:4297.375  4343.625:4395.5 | 0.04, 13.6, 13.6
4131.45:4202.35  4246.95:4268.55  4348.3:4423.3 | 0.04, 13.9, 13.5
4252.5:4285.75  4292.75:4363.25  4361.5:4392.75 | -0.01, 13.3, 13.3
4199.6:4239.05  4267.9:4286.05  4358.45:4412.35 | -0.01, 13.3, 13.4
